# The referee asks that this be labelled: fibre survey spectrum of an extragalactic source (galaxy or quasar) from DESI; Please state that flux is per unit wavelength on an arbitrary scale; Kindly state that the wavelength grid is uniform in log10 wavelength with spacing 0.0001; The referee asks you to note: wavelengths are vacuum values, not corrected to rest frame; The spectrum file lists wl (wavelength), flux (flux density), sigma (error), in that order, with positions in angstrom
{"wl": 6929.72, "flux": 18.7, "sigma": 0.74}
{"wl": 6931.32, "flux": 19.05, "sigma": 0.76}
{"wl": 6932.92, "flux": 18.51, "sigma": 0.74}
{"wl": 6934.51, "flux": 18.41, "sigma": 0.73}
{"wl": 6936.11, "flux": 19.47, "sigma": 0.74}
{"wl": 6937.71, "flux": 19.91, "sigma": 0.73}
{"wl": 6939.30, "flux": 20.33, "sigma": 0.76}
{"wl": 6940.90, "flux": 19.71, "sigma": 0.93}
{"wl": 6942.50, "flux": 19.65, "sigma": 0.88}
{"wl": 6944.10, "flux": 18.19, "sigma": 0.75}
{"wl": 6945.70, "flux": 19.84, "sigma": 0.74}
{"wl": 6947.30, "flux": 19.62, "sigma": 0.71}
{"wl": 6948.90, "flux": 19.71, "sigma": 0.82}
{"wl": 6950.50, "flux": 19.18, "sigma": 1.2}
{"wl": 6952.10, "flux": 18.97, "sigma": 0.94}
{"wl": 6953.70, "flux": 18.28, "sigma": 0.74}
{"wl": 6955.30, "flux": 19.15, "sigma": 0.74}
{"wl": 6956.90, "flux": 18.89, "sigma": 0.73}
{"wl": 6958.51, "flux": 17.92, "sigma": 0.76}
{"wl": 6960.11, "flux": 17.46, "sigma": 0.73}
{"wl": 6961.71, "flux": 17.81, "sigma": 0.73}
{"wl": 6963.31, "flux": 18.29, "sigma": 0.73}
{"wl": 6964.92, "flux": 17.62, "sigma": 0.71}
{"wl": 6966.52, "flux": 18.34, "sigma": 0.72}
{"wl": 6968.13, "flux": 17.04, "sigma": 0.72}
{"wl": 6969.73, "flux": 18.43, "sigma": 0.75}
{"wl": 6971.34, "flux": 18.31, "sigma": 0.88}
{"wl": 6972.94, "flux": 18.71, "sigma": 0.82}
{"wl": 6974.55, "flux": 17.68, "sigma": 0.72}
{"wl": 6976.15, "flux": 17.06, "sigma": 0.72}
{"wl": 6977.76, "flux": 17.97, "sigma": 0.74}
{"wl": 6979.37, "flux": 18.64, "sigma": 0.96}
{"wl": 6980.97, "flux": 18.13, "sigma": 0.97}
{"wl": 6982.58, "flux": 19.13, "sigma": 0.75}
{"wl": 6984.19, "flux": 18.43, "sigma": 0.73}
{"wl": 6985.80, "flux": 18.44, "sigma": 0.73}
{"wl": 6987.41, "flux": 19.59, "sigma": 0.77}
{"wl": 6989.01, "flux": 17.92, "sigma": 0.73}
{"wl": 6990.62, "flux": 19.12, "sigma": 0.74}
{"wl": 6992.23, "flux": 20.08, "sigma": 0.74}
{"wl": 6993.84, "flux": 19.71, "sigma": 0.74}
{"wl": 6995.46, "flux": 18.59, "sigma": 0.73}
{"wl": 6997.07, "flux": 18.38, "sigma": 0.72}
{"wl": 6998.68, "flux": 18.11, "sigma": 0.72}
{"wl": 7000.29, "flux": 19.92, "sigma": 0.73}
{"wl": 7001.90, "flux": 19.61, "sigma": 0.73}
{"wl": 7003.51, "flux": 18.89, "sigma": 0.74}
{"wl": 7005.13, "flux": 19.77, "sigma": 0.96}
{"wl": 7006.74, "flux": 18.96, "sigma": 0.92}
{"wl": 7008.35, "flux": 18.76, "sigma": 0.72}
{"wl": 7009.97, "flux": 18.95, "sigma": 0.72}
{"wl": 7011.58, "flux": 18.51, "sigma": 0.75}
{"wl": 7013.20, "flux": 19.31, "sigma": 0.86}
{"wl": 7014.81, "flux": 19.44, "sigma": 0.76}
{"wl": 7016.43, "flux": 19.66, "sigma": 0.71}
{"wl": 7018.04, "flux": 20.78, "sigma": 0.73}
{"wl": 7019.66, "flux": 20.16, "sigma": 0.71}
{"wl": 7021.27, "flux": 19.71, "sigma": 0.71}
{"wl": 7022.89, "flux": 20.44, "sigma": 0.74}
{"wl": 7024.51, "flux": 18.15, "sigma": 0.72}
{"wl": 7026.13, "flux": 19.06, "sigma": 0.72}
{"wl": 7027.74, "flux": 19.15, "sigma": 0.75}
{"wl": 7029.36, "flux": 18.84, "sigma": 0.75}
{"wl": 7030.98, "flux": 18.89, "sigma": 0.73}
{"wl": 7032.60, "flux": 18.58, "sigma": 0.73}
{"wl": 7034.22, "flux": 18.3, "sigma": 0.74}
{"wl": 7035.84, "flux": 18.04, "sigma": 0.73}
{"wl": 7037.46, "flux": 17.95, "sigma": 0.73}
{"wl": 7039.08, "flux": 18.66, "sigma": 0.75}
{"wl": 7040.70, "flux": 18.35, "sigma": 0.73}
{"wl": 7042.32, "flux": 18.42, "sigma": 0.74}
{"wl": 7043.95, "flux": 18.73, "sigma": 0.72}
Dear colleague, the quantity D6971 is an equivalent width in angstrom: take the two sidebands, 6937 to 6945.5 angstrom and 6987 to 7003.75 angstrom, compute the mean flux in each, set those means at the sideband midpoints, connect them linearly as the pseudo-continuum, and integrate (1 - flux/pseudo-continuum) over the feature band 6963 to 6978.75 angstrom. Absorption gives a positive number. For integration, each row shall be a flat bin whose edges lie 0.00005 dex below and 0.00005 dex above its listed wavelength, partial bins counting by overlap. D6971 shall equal 1.11 angstrom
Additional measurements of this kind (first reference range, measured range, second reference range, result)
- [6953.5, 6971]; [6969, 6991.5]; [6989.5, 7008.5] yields 0.3 angstrom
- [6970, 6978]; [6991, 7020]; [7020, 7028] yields -0.7 angstrom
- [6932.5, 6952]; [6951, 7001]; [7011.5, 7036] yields 2.2 angstrom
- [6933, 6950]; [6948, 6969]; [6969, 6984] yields 0.6 angstrom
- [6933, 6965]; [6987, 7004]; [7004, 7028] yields 0.2 angstrom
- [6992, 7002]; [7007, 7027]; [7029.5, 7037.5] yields -0.7 angstrom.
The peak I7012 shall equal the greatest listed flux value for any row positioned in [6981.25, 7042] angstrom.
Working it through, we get 20.78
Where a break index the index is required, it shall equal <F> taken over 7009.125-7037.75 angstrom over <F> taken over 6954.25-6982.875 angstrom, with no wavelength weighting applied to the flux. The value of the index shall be 1.1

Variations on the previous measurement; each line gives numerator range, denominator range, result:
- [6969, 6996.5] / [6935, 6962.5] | 0.98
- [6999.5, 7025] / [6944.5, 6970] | 1.05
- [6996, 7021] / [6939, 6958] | 1.00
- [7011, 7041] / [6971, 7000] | 1.03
